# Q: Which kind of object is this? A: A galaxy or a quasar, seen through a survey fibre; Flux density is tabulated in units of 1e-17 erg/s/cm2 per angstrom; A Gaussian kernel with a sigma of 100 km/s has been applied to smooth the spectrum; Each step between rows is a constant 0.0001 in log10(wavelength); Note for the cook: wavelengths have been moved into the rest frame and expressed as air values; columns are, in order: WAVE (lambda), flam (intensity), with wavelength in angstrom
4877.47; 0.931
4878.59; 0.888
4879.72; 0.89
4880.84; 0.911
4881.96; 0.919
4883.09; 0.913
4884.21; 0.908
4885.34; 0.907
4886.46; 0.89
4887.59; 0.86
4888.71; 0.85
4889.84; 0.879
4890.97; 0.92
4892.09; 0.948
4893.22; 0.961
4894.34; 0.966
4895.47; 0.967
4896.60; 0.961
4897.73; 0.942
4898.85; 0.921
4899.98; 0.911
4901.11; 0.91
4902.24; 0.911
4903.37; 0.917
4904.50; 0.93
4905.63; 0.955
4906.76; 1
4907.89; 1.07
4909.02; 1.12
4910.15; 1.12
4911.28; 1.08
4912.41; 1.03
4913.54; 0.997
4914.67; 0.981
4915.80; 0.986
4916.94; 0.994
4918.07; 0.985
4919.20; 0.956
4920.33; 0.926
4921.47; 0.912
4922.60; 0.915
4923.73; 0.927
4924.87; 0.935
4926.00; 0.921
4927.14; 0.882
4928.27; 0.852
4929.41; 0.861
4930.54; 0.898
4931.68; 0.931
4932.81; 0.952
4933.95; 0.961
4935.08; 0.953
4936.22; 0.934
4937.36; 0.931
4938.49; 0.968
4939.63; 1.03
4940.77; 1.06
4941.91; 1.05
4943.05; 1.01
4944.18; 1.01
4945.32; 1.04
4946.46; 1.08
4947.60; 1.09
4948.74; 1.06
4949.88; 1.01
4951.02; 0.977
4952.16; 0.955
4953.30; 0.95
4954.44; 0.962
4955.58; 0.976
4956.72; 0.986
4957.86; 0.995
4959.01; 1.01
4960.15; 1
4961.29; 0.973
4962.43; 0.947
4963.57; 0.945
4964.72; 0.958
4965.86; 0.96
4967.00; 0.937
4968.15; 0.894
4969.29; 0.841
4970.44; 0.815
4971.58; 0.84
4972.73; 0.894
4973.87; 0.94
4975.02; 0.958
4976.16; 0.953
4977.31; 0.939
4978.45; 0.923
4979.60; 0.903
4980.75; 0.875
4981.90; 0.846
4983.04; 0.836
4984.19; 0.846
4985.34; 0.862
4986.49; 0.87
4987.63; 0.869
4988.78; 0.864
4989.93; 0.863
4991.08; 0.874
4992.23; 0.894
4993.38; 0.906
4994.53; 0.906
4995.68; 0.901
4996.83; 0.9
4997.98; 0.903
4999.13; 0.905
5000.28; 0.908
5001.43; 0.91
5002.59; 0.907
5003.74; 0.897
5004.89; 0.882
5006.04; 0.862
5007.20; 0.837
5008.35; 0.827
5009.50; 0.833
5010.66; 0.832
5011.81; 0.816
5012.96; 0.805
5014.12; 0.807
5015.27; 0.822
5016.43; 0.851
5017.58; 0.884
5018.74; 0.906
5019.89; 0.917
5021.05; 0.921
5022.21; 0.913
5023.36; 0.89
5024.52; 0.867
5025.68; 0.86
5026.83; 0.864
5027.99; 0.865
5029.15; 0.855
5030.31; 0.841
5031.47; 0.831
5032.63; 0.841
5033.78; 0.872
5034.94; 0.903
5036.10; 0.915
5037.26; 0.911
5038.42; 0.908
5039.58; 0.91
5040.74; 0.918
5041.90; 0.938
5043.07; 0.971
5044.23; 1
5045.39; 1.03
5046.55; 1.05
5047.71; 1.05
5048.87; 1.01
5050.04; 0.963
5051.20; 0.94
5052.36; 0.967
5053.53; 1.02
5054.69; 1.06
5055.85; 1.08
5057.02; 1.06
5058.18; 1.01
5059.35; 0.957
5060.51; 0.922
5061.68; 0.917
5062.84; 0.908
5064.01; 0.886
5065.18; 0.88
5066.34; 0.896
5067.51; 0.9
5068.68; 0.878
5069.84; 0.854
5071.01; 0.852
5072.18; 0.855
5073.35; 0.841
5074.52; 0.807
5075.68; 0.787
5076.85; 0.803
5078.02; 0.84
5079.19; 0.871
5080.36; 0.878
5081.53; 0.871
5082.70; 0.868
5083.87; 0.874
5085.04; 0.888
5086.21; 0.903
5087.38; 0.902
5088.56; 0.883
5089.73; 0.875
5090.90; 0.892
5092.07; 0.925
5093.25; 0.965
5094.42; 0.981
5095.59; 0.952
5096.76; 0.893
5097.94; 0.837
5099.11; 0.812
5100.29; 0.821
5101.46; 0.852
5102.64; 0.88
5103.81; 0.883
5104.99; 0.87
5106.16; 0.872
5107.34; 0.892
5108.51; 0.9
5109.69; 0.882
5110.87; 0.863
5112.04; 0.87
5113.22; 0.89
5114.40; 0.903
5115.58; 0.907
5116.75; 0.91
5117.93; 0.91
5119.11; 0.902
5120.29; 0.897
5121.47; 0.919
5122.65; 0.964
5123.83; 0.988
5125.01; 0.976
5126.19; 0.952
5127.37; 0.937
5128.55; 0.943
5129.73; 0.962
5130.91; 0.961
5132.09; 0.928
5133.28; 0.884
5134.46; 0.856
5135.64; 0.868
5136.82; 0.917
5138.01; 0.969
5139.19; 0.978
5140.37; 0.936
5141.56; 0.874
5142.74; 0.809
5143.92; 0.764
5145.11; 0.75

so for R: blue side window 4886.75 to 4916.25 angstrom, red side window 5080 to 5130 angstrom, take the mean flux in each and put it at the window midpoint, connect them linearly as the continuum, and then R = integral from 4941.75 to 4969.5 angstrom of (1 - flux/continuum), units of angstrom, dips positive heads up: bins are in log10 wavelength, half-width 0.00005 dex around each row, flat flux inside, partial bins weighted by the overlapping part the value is -1.1 angstrom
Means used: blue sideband 0.964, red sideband 0.901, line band 0.986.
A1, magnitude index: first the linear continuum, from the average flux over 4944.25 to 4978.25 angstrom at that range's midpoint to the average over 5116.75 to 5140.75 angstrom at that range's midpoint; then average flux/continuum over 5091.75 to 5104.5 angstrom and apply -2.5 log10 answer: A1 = 0.06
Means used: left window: 0.962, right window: 0.932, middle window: 0.89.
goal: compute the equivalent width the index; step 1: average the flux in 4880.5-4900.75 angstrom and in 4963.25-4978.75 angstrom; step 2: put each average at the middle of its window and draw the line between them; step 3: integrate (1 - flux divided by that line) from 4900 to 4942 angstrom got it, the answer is -2.18 angstrom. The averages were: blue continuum 0.919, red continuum 0.913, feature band 0.964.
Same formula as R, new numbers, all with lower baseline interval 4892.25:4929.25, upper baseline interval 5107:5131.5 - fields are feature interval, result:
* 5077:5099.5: 0.9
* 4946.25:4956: -0.5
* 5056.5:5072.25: 0.3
